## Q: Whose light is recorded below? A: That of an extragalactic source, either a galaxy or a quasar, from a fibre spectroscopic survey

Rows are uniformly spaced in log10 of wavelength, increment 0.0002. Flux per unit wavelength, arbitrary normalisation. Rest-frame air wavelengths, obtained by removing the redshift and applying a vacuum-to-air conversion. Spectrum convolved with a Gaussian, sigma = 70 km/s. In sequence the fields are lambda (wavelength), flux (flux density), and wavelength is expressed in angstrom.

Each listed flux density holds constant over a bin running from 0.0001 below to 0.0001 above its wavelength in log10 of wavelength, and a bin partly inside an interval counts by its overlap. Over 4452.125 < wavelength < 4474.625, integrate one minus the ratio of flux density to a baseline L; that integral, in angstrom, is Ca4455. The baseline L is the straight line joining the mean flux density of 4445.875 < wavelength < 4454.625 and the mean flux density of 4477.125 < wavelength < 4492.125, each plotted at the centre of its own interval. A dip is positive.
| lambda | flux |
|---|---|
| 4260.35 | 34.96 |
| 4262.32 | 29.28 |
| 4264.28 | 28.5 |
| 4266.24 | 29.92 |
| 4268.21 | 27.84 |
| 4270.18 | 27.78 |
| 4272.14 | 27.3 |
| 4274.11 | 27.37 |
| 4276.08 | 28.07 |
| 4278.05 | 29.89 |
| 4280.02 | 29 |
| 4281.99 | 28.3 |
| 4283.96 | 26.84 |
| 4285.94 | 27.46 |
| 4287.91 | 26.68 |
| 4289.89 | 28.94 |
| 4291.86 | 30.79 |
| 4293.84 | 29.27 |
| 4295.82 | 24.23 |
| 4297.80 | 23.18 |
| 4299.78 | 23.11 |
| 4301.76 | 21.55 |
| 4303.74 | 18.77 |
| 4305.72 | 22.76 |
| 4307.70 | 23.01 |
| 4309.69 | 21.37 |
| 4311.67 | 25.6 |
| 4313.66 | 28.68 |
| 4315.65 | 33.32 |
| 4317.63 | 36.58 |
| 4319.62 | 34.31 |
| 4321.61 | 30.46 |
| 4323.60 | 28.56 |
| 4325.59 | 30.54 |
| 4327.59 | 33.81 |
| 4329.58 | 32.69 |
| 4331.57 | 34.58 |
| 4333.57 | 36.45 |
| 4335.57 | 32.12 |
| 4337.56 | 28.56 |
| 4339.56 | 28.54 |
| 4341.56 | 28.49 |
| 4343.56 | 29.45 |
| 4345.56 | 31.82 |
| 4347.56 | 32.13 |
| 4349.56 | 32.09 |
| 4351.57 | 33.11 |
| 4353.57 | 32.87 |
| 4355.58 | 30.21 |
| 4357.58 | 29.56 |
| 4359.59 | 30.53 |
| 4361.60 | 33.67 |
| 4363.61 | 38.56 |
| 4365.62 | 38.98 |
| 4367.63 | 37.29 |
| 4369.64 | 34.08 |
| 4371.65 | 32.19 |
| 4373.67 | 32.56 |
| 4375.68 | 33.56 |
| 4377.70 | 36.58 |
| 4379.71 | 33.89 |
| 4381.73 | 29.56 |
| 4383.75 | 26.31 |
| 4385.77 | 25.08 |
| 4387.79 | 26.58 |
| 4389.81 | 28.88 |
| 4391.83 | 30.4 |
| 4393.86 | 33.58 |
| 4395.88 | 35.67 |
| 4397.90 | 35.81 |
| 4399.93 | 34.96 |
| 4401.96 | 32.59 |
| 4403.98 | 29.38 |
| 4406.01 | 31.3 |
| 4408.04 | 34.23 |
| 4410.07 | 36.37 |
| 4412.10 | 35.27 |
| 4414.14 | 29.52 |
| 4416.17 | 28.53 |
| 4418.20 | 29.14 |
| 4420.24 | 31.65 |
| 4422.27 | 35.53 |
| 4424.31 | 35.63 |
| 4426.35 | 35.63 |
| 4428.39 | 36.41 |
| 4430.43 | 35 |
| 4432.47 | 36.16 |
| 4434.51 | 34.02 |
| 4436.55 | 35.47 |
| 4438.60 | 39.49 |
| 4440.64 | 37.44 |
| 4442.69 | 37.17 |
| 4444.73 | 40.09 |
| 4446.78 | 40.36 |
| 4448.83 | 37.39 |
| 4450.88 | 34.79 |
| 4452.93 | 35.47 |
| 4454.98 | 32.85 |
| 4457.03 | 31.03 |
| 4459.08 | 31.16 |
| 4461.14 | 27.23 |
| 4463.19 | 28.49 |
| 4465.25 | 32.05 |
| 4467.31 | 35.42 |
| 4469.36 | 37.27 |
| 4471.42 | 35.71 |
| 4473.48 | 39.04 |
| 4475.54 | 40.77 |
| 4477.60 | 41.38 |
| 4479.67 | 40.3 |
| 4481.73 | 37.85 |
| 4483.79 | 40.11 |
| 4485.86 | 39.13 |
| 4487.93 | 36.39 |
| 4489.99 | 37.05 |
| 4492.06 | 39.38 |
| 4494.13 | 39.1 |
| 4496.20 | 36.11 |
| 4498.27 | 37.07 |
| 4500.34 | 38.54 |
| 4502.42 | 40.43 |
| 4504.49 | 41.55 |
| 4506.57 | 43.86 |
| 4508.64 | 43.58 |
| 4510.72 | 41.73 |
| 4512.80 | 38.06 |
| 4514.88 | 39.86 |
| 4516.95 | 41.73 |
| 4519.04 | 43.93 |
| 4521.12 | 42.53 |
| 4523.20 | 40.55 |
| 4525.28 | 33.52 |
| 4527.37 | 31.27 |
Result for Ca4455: 2.5 angstrom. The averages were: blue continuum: 36.6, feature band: 33.3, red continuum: 38.8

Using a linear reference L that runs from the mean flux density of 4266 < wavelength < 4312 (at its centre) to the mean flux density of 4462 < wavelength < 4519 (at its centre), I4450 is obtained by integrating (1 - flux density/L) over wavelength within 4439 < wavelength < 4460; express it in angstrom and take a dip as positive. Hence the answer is 0.1 angstrom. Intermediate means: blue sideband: 26.1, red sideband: 38.7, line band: 35.9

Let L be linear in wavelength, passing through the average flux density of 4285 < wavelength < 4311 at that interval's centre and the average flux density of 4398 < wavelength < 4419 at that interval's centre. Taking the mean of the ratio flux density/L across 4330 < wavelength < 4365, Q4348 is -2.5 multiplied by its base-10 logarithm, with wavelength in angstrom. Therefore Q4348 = -0.14 mag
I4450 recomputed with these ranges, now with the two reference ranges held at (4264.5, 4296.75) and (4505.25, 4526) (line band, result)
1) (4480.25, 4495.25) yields 0.40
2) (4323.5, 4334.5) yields -0.82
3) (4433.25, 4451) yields -0.22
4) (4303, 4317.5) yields 2.04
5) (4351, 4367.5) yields -0.60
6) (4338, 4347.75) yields 0.53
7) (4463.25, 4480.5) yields 0.66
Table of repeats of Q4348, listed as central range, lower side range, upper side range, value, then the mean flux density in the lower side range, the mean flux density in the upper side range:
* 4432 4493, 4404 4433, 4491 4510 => 0.017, 33.4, 40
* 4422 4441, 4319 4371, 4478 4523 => 0.017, 32.4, 40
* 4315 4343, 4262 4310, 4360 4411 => -0.100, 26.5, 32.8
